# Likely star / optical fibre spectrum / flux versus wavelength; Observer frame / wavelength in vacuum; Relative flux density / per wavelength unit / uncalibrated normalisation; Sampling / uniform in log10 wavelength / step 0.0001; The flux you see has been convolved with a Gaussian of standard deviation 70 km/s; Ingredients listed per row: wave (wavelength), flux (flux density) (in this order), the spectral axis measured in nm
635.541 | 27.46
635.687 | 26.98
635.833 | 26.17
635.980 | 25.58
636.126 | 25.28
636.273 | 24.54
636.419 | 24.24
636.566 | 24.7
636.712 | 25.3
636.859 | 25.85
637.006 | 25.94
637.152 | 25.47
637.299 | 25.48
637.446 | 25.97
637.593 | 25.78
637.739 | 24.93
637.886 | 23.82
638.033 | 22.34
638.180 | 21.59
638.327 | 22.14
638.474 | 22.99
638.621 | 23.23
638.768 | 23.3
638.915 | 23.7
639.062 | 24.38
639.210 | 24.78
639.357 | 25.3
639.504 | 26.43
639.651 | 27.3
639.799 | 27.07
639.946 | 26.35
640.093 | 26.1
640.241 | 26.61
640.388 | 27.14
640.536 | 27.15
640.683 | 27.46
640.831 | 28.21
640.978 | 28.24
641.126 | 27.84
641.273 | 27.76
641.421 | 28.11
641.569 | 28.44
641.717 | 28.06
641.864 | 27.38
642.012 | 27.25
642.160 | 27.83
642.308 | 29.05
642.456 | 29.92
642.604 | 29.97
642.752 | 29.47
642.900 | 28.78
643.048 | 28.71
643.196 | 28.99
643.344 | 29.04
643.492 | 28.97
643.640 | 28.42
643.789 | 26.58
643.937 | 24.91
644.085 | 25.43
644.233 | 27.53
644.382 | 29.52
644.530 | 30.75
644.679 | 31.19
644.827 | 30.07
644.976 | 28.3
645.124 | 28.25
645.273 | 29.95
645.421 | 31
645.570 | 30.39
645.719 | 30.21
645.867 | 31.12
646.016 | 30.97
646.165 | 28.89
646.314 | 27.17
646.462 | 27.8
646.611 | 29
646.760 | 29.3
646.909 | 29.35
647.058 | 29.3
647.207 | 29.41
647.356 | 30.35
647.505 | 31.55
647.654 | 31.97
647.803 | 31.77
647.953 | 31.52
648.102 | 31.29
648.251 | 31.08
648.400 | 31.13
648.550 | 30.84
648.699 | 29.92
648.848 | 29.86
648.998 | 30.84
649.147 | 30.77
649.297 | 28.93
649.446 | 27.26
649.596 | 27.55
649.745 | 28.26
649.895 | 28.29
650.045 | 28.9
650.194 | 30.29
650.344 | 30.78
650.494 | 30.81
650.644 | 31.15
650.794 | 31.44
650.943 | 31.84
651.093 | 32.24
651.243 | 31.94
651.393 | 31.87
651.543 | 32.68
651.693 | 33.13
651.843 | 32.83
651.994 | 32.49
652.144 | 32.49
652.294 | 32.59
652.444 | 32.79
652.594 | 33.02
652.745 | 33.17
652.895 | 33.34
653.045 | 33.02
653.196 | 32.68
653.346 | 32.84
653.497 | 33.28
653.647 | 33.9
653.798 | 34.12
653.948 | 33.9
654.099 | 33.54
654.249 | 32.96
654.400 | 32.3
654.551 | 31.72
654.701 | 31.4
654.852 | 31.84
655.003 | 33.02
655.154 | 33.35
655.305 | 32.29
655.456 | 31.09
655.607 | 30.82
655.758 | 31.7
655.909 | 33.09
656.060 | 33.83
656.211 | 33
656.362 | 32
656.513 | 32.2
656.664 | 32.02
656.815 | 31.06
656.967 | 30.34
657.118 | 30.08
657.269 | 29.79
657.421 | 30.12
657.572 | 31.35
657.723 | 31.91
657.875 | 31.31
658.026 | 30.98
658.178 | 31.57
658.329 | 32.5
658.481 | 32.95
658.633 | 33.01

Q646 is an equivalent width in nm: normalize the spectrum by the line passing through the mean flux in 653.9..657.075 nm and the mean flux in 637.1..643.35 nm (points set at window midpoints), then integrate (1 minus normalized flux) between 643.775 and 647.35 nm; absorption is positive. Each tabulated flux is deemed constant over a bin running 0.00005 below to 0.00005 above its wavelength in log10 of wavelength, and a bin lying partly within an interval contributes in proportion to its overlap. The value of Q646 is -0.07 nm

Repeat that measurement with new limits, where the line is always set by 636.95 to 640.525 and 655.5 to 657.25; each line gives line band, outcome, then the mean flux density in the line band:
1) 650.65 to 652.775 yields -0.173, 32.4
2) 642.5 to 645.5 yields -0.202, 28.8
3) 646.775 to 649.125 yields -0.176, 30.6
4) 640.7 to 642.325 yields -0.121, 28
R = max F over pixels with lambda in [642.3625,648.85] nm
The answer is 31.97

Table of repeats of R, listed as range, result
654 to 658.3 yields 33.83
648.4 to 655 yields 34.12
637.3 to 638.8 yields 25.97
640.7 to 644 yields 29.97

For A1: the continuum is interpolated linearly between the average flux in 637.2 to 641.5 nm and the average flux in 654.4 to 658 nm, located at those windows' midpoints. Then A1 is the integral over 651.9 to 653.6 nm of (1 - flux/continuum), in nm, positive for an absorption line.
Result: -0.14 nm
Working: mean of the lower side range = 25.6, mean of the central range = 32.9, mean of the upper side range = 31.7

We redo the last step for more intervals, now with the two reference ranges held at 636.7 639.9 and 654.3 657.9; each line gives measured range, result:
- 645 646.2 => -0.11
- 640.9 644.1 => -0.22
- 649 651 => -0.03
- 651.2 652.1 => -0.08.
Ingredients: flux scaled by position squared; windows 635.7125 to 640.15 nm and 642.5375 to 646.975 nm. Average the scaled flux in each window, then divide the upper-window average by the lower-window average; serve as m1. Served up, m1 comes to 1.2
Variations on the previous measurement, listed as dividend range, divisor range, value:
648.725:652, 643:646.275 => 1.07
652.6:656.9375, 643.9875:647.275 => 1.14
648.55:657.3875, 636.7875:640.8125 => 1.32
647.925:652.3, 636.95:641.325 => 1.25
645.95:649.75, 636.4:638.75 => 1.27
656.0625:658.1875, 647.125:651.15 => 1.06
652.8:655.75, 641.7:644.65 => 1.19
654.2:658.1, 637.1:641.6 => 1.30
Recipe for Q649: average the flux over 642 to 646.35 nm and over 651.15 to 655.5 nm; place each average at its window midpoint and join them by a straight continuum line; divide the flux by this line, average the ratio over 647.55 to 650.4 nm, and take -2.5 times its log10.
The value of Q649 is 0.03 mag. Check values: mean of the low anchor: 29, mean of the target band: 30.1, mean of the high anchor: 32.7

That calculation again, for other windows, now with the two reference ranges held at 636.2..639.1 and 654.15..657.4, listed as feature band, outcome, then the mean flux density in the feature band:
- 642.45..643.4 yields -0.107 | 29.2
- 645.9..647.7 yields -0.055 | 29.6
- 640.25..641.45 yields -0.083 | 27.7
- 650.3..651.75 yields -0.067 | 31.8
